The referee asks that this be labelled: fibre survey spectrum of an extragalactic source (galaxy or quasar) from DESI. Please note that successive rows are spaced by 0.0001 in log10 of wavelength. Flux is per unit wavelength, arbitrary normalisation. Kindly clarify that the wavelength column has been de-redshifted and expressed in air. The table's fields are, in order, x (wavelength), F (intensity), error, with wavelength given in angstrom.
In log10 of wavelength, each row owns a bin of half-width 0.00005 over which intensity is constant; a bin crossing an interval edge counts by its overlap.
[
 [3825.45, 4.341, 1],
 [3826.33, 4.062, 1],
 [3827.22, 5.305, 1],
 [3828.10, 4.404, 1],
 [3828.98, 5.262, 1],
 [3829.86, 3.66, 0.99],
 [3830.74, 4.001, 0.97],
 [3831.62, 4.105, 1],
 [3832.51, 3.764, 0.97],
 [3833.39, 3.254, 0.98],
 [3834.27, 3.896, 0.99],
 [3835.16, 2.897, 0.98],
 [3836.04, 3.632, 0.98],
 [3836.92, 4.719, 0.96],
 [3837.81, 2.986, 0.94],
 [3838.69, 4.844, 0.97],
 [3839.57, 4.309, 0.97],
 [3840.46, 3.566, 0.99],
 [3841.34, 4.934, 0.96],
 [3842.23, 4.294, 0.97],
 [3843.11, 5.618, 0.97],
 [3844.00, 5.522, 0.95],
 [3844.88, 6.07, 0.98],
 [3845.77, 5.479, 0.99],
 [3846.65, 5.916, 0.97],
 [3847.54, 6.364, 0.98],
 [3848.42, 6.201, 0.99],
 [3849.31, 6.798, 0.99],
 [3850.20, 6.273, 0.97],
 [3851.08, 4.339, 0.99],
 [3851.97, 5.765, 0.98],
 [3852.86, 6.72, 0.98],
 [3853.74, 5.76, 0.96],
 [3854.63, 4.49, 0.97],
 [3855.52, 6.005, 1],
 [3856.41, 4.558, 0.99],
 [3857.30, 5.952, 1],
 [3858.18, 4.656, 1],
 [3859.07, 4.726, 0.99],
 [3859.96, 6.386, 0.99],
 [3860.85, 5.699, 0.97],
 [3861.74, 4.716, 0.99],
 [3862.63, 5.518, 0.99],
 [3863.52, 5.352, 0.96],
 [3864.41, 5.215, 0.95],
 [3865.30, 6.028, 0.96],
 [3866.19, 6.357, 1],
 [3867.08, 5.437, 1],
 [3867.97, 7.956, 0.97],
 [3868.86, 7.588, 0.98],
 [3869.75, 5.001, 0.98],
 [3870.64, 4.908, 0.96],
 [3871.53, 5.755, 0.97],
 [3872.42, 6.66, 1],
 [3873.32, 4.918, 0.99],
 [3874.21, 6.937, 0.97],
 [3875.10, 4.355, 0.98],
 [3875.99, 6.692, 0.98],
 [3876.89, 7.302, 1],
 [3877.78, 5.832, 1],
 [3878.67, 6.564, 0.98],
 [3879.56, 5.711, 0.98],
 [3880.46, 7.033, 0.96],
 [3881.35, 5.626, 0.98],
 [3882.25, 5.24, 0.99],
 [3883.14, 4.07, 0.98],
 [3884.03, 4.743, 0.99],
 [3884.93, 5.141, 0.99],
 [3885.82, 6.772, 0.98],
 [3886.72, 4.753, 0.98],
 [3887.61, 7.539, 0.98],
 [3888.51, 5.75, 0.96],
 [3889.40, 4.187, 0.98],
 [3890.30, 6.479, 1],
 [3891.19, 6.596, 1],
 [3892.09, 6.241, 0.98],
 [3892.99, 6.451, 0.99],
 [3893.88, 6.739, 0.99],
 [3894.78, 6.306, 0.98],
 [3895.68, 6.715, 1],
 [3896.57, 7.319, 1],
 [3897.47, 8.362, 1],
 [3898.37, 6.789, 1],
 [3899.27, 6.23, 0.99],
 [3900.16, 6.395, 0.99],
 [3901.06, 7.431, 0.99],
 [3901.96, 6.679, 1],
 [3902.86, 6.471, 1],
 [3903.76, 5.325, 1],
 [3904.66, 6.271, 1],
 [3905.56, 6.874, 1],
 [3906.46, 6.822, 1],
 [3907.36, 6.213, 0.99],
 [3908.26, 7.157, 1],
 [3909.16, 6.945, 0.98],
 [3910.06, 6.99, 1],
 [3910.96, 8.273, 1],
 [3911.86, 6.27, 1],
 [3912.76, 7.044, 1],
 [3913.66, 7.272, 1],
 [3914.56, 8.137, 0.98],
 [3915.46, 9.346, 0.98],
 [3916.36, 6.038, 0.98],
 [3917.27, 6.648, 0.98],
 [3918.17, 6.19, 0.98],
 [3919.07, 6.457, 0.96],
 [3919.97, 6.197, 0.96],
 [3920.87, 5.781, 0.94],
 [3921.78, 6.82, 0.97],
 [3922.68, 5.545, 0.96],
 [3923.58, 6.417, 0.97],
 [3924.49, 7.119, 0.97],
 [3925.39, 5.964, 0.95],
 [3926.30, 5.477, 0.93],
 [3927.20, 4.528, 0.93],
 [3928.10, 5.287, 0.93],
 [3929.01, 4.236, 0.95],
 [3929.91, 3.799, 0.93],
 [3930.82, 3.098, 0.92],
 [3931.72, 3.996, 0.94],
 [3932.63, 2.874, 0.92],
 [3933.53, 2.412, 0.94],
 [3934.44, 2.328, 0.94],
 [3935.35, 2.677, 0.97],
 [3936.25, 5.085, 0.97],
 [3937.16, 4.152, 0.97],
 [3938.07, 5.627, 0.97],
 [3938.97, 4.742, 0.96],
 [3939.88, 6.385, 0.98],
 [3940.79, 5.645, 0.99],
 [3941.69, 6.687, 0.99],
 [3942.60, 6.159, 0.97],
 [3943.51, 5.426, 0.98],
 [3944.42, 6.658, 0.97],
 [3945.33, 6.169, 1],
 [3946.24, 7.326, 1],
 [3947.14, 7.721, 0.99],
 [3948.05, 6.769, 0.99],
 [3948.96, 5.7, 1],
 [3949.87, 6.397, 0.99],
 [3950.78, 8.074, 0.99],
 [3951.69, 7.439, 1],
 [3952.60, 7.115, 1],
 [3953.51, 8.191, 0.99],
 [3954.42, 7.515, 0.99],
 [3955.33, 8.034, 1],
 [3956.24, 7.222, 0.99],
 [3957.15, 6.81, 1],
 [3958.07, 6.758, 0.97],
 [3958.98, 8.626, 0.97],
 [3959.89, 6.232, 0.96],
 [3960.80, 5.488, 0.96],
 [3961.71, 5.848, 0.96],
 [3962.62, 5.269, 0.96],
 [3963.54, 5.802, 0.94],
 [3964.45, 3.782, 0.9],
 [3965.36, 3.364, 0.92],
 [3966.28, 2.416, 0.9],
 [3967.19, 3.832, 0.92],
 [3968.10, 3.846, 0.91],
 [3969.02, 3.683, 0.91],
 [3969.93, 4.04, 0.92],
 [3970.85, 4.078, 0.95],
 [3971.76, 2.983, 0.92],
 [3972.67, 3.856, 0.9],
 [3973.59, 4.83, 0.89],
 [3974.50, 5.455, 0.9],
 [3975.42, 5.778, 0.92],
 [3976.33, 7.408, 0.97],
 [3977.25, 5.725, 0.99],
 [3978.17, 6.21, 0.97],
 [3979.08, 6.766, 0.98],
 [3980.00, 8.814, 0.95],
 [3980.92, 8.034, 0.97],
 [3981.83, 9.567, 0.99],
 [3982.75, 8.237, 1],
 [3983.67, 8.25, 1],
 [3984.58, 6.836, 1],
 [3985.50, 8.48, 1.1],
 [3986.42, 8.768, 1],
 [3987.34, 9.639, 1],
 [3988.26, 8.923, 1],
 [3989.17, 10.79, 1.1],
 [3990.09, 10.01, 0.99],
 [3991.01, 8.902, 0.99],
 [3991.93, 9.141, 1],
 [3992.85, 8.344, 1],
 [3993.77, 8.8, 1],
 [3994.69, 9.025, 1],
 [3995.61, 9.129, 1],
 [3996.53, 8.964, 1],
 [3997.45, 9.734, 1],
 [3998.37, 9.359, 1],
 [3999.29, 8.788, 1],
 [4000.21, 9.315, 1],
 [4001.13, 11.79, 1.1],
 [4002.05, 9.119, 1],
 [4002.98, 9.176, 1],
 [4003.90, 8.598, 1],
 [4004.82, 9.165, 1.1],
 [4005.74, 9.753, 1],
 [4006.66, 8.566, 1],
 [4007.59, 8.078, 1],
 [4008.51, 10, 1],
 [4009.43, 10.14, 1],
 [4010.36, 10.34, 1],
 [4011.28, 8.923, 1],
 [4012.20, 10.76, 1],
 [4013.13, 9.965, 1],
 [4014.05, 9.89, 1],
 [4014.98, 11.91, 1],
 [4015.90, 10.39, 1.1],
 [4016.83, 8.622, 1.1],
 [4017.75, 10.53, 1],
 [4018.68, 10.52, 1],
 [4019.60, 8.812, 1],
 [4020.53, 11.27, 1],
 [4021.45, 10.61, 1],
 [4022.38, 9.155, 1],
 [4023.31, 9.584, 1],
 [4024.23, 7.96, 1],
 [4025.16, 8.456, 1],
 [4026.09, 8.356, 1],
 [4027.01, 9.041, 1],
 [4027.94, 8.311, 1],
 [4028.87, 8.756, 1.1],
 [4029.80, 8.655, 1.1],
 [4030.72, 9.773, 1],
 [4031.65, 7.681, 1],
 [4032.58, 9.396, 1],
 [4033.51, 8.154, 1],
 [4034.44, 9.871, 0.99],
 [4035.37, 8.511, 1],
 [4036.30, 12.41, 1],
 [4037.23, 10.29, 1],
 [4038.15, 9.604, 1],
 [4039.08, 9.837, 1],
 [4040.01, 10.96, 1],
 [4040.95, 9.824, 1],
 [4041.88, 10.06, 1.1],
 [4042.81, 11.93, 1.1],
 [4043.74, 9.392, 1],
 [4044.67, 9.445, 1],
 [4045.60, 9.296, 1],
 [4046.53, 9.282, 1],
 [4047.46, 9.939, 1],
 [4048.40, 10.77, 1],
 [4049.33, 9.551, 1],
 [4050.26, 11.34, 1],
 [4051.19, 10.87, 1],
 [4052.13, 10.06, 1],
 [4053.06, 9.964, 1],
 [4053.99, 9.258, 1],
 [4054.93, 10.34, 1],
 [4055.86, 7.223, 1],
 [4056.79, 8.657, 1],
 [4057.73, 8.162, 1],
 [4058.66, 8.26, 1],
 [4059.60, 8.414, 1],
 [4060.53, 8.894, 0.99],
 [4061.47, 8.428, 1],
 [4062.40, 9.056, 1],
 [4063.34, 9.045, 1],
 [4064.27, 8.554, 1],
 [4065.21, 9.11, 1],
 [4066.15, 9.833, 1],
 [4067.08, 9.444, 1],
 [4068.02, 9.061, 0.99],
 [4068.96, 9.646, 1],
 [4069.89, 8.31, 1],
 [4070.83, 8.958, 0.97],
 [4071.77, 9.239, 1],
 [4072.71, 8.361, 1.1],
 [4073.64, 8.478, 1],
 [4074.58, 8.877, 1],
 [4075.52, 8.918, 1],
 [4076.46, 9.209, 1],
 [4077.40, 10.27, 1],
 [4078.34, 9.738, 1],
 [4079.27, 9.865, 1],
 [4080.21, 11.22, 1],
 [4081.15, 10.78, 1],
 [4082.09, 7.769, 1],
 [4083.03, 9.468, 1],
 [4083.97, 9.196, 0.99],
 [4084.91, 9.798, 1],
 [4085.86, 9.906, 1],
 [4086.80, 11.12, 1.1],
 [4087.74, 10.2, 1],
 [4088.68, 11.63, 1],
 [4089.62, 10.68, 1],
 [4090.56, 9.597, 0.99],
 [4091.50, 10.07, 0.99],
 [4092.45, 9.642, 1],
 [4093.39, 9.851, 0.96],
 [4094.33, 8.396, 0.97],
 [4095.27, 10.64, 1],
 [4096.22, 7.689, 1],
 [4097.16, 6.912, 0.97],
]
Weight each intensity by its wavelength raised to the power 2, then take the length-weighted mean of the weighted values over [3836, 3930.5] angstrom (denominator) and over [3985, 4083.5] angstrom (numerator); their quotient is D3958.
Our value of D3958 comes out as 1.7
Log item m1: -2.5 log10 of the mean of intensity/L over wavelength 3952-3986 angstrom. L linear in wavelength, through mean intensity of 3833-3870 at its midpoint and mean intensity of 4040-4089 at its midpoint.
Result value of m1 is 0.24 mag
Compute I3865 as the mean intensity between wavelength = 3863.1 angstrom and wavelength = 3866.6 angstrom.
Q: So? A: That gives 5.73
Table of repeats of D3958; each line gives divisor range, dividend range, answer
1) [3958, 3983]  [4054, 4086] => 1.72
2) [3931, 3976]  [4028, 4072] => 1.82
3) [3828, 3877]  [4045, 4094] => 2.01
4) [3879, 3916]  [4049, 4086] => 1.55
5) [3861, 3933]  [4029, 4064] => 1.68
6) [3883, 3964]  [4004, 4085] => 1.63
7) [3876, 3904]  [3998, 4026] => 1.64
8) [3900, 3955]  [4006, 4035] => 1.63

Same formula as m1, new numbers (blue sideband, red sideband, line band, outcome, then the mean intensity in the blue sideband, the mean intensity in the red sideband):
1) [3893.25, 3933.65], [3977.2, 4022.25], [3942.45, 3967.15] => 0.203 mag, 6.24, 9.25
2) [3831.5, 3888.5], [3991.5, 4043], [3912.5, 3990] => 0.266 mag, 5.42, 9.52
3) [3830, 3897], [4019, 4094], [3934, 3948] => 0.269 mag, 5.5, 9.5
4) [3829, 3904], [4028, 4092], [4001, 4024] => -0.144 mag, 5.6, 9.53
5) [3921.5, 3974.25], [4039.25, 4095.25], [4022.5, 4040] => -0.109 mag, 5.42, 9.56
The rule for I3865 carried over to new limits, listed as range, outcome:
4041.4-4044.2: 10.5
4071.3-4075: 8.74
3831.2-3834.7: 3.75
